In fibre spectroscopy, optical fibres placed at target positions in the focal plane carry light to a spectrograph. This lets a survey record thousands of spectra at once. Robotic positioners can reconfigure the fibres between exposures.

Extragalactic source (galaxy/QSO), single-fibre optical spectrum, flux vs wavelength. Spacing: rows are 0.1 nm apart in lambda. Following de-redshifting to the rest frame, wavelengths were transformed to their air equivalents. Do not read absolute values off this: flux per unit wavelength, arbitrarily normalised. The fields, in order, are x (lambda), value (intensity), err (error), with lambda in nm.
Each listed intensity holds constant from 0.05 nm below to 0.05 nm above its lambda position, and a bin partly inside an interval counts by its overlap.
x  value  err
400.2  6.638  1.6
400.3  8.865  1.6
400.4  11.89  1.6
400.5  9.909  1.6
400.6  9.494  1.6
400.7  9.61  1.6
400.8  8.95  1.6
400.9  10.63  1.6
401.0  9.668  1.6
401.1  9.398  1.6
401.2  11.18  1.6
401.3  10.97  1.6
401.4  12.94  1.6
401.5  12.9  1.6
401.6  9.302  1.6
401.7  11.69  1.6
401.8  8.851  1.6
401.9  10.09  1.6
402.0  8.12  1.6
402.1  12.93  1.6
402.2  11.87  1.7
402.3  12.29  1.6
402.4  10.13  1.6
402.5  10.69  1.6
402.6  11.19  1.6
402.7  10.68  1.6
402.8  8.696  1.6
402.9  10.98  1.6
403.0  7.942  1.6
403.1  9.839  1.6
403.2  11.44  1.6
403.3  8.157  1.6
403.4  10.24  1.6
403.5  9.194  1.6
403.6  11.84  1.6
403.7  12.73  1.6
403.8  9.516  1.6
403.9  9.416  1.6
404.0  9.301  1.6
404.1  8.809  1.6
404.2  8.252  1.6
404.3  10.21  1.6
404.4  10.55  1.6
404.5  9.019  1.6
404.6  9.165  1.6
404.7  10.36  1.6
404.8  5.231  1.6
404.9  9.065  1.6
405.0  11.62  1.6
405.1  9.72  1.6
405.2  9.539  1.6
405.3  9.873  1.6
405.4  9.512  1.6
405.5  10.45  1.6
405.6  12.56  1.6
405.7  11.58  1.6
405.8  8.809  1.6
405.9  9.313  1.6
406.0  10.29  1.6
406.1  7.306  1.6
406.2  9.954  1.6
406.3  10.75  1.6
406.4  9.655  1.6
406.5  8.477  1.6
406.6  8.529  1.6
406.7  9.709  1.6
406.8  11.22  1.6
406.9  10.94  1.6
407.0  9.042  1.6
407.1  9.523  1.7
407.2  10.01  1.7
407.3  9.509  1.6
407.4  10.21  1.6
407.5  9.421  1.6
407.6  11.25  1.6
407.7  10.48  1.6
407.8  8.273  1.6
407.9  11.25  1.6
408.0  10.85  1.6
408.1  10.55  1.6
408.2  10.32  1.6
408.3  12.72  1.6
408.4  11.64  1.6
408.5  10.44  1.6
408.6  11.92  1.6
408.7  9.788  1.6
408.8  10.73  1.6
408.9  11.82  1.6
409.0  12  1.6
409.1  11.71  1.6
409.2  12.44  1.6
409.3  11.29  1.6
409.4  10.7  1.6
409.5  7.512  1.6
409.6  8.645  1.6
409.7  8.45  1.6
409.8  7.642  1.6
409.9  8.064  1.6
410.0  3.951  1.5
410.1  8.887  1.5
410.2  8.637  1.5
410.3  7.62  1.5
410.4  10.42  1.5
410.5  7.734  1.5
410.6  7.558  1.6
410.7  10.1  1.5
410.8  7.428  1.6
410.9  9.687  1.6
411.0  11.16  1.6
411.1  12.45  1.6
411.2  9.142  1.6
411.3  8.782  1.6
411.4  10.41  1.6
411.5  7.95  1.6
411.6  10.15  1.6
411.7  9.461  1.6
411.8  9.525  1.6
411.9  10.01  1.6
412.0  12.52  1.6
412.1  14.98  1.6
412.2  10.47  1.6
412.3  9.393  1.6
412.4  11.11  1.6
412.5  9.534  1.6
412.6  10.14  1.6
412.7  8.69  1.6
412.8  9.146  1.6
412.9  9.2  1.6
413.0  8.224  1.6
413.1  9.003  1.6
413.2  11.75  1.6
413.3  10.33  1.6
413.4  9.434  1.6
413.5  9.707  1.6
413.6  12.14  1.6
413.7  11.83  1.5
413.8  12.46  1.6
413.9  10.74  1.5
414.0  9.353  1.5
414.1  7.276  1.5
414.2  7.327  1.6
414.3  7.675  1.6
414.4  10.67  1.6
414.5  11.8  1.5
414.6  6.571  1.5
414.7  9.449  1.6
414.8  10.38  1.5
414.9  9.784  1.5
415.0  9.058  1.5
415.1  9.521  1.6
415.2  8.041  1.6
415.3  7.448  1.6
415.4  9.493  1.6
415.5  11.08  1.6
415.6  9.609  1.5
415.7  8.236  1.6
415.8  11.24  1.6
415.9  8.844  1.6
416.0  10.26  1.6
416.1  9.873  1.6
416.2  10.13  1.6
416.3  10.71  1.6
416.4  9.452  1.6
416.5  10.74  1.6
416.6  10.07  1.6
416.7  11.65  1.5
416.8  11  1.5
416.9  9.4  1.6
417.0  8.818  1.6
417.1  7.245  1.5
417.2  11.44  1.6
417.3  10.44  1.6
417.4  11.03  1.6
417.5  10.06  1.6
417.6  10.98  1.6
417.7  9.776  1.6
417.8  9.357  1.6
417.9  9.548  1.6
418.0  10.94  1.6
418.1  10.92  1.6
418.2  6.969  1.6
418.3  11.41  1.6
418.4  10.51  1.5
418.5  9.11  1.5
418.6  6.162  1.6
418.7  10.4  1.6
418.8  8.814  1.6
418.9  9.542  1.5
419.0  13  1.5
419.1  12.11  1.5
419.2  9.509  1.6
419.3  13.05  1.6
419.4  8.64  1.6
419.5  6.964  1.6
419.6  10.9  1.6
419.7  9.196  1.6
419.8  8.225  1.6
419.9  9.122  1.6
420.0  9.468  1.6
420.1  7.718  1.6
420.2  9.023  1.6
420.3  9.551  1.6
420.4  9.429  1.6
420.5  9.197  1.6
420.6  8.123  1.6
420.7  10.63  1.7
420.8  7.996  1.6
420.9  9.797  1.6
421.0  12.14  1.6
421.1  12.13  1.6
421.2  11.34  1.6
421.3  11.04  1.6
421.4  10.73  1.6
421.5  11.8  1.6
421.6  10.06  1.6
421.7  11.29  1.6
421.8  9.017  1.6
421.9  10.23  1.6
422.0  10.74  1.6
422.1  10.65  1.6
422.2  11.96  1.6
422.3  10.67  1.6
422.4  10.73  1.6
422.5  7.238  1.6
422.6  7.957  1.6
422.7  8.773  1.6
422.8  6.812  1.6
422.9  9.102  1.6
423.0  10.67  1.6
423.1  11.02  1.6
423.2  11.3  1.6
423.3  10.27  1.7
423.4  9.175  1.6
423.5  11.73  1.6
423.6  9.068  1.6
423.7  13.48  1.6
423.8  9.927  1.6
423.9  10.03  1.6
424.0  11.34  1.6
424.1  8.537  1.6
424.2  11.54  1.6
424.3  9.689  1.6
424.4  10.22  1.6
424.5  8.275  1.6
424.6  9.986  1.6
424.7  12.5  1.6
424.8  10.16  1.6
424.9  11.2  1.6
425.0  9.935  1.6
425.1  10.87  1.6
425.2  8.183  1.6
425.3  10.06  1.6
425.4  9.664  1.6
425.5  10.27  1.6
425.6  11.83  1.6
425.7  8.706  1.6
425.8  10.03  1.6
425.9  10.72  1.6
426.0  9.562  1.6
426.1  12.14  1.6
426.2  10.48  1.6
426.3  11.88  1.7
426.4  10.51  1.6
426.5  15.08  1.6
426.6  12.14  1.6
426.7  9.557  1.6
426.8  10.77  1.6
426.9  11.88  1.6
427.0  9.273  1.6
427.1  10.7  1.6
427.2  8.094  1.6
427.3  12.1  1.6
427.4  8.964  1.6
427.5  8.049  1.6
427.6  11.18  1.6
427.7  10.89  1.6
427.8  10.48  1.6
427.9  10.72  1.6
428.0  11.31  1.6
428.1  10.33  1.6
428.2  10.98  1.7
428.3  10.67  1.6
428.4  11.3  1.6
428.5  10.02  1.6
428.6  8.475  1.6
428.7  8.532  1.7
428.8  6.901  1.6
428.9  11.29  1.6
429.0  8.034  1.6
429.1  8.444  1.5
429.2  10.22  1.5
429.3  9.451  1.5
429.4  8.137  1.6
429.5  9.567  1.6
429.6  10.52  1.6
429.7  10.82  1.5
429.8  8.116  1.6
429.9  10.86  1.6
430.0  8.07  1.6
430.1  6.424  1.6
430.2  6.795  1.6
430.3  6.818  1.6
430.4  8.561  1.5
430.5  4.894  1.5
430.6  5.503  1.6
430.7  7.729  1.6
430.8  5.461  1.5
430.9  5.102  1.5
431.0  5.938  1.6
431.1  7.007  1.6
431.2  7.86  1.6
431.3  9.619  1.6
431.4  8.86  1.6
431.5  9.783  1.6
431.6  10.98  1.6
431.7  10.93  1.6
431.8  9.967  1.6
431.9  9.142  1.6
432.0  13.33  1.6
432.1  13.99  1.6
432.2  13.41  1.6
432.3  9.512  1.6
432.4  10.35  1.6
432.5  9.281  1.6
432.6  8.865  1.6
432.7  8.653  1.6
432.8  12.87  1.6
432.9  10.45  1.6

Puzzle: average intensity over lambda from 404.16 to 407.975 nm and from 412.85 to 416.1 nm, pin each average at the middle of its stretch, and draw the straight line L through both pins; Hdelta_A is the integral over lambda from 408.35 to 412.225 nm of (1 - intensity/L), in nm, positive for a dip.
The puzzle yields -0.06 nm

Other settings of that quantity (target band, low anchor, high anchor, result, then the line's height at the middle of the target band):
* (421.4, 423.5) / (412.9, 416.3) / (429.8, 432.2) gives -0.21 nm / 9.12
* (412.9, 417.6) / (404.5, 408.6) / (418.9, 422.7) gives 0.09 nm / 10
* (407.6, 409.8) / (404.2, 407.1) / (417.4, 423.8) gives -0.19 nm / 9.75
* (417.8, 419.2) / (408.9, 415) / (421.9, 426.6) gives 0.02 nm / 10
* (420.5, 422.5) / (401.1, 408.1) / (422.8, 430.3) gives -0.08 nm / 10.1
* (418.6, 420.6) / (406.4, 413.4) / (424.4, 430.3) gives 0.08 nm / 9.96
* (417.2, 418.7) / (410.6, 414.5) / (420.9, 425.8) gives 0.04 nm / 10.1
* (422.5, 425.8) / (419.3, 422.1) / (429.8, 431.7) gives -0.33 nm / 9.12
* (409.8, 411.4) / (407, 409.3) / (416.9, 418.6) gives 0.26 nm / 10.5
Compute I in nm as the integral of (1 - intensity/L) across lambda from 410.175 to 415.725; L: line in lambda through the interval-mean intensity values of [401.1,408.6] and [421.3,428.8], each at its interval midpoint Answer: 0.289 nm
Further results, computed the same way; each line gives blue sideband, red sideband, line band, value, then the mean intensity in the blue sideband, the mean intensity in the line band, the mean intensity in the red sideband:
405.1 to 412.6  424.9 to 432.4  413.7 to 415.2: 0.06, 9.94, 9.47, 9.67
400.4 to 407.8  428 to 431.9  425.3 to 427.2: -0.40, 10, 10.8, 8.7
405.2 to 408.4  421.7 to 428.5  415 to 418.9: 0.19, 10.1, 9.74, 10.4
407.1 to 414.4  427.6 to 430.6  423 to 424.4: -0.17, 9.91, 10.5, 9.2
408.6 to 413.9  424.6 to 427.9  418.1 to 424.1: 0.22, 9.87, 9.95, 10.6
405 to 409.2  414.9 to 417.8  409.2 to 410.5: 0.20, 10.3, 8.61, 9.83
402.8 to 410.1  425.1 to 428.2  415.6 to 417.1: 0.04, 9.89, 9.92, 10.5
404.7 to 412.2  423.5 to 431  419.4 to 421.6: 0.01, 9.88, 9.72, 9.72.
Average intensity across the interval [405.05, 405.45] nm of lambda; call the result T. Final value 9.66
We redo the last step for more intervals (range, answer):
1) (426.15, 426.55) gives 12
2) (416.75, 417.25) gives 9.58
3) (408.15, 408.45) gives 11.6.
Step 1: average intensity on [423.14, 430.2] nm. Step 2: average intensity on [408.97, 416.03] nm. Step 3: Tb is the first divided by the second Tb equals 1.1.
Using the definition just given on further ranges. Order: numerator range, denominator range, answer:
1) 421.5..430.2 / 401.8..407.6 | 1.02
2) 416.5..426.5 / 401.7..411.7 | 1.02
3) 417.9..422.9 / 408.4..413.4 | 1.00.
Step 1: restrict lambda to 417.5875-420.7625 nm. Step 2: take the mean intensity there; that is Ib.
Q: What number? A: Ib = 9.61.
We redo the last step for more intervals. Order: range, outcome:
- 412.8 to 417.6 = 9.79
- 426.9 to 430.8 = 9.18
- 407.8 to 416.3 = 9.82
